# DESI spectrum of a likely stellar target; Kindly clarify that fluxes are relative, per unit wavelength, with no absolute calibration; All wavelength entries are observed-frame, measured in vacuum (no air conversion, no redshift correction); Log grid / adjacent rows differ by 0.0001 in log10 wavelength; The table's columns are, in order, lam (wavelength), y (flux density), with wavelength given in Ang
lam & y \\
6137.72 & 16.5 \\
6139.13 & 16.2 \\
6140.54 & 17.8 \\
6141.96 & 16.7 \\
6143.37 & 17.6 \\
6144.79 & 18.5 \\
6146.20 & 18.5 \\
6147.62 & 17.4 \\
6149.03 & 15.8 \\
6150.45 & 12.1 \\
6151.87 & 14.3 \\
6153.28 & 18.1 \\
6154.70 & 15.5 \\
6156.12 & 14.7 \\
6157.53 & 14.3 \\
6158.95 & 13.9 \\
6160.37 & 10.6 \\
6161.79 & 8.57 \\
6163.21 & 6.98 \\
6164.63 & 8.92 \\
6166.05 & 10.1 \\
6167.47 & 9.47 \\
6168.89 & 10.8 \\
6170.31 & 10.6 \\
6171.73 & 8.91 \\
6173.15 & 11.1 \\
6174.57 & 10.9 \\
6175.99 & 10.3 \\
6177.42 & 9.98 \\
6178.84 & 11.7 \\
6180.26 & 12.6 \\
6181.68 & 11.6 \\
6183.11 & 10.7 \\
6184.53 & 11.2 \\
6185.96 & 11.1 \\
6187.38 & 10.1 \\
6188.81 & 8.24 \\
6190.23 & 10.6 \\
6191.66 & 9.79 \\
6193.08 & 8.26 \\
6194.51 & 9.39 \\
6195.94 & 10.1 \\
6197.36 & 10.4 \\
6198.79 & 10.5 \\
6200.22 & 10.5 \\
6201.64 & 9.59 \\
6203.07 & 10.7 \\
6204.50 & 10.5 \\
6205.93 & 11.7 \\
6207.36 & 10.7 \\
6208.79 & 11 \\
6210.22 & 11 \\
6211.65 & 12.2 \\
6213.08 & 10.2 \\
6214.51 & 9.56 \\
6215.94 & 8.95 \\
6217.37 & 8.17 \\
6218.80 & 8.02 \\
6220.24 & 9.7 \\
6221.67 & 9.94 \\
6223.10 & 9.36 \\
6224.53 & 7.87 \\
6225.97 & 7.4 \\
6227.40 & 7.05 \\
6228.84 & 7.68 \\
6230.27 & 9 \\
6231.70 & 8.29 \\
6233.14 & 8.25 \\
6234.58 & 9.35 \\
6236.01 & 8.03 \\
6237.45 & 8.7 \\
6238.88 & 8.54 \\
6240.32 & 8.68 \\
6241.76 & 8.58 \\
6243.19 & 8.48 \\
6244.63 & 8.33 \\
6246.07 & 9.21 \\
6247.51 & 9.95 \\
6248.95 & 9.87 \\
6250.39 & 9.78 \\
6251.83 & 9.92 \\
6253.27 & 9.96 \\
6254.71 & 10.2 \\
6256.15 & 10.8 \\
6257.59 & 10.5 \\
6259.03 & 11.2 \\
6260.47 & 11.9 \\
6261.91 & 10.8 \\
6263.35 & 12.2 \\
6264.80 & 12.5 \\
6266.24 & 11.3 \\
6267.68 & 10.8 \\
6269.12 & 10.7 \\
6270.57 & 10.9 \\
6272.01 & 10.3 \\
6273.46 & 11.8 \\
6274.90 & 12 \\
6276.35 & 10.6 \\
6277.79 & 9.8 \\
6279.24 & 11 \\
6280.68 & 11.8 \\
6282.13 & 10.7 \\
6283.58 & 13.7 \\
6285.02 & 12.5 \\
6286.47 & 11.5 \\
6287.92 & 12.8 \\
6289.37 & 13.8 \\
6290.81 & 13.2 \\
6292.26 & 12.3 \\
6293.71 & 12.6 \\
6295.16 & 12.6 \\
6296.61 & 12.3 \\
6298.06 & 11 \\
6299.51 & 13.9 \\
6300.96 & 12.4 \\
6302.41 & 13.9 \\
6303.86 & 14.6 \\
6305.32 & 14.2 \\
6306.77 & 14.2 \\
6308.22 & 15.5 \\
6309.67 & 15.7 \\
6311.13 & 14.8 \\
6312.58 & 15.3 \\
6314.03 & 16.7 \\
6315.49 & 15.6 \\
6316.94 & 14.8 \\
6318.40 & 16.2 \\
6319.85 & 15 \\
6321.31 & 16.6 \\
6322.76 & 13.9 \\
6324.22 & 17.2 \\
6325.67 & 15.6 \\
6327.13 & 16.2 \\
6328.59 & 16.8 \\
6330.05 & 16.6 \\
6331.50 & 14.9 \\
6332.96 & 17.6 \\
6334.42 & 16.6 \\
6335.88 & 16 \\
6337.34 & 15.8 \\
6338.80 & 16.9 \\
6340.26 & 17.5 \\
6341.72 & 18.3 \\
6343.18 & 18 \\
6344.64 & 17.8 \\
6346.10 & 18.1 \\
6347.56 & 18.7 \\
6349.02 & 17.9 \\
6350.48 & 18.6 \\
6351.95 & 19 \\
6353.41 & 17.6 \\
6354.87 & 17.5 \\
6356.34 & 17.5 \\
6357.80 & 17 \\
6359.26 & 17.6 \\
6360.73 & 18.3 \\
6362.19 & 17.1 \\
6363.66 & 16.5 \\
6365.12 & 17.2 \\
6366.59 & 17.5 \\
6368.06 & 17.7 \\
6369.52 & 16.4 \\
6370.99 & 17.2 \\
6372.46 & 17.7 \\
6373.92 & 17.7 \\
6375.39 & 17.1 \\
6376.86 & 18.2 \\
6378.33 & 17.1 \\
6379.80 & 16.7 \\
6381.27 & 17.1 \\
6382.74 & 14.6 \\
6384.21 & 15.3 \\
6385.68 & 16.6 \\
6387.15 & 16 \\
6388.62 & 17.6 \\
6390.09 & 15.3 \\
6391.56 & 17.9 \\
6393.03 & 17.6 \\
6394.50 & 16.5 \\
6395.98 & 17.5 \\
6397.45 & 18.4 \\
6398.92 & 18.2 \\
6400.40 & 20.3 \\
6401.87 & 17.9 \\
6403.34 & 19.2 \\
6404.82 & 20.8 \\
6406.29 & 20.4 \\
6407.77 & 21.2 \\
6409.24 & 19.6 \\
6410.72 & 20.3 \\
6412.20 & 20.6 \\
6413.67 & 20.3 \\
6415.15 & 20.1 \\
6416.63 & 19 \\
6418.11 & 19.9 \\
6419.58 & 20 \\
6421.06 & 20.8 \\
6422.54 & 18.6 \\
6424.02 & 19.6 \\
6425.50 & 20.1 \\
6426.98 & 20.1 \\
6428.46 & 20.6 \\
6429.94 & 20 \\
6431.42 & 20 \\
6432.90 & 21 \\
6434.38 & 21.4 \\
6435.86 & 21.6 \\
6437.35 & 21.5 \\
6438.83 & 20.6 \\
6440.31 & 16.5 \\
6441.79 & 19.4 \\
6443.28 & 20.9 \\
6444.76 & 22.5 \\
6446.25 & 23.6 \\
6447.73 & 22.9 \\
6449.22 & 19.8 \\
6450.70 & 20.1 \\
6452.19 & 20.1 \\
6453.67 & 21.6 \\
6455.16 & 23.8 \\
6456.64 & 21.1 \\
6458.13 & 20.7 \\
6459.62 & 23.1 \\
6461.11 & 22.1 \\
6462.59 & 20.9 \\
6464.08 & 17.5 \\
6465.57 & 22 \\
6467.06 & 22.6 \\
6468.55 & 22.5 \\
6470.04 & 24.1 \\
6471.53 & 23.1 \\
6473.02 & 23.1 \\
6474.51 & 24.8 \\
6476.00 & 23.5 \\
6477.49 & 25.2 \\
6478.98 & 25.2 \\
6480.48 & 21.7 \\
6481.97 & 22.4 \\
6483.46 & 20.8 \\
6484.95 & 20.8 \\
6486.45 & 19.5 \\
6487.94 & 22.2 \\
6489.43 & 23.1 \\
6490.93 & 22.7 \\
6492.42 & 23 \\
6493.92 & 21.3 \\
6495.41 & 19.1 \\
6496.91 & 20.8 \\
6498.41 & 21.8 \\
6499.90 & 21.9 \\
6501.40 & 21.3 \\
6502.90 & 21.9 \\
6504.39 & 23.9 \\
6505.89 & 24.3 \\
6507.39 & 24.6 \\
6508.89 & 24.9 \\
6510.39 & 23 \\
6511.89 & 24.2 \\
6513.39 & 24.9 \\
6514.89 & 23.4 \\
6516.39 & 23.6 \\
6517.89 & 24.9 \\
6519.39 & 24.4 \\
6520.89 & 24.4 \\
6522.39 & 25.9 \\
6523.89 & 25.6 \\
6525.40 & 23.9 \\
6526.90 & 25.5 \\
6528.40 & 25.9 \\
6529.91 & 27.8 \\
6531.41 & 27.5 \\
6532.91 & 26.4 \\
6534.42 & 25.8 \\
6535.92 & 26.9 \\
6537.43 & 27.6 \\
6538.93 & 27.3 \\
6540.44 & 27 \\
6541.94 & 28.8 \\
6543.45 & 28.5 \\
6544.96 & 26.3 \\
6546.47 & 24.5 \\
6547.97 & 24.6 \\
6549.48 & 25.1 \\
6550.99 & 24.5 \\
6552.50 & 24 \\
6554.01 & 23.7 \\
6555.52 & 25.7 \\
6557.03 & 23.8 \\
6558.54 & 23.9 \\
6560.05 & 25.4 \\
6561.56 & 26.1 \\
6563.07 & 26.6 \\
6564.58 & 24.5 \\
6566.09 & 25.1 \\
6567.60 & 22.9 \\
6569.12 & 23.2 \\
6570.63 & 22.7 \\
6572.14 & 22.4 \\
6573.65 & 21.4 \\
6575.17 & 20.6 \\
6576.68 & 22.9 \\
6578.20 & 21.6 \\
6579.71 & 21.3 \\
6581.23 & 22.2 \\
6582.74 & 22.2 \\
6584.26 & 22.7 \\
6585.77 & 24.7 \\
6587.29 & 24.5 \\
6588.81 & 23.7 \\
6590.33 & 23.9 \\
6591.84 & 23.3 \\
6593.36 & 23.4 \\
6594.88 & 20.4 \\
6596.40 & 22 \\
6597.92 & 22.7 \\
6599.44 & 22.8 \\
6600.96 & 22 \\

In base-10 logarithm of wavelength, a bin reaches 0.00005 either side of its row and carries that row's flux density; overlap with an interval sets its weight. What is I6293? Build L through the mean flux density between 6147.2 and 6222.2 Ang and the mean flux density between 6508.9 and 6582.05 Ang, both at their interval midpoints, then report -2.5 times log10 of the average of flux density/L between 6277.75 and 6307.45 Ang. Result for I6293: 0.19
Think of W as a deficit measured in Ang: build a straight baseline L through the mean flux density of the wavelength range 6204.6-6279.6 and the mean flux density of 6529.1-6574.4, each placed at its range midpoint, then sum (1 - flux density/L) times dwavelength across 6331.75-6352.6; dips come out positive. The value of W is -3.8 Ang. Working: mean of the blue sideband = 9.86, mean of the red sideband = 25.3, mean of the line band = 17.6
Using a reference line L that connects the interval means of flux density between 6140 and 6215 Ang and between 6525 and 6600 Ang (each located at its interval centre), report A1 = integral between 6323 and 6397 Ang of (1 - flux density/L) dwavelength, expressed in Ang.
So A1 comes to 2.7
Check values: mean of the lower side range 11.8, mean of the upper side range 24.4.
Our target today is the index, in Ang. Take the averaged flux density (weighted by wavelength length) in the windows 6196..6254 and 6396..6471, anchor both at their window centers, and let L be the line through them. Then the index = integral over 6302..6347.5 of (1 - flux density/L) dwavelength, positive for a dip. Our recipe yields -4.1 Ang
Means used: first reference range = 9.4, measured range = 16.1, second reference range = 20.6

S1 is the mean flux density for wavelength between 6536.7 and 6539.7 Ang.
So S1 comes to 27.5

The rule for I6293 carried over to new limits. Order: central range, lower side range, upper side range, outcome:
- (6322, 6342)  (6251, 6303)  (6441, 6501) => -0.13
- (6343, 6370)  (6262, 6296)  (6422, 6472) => -0.11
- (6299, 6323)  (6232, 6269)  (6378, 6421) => -0.12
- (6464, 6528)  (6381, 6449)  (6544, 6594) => -0.07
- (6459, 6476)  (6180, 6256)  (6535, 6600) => -0.12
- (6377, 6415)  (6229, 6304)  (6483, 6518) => -0.05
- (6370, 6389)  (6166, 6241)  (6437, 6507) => 0.06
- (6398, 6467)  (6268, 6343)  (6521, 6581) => -0.04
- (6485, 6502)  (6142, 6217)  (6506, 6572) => 0.10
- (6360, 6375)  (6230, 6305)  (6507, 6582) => -0.09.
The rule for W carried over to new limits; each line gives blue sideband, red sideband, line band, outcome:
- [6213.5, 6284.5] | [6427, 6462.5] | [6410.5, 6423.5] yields -0.3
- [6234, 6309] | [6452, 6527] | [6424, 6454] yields -0.8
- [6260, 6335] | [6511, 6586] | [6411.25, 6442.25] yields -1.3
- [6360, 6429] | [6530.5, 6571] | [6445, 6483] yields -1.4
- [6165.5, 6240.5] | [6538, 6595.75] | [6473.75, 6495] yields -1.7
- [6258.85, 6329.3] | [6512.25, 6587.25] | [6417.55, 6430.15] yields -0.6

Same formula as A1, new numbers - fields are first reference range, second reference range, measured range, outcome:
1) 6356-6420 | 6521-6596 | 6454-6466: -0.4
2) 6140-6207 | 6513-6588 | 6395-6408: 0.3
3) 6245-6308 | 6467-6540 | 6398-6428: -1.4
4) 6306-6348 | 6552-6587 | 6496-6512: -1.0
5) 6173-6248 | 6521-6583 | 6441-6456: -0.9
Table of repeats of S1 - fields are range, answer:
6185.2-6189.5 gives 9.82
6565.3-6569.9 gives 23.7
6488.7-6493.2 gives 22.9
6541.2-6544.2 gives 28.6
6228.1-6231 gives 8.34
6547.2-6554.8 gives 24.4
